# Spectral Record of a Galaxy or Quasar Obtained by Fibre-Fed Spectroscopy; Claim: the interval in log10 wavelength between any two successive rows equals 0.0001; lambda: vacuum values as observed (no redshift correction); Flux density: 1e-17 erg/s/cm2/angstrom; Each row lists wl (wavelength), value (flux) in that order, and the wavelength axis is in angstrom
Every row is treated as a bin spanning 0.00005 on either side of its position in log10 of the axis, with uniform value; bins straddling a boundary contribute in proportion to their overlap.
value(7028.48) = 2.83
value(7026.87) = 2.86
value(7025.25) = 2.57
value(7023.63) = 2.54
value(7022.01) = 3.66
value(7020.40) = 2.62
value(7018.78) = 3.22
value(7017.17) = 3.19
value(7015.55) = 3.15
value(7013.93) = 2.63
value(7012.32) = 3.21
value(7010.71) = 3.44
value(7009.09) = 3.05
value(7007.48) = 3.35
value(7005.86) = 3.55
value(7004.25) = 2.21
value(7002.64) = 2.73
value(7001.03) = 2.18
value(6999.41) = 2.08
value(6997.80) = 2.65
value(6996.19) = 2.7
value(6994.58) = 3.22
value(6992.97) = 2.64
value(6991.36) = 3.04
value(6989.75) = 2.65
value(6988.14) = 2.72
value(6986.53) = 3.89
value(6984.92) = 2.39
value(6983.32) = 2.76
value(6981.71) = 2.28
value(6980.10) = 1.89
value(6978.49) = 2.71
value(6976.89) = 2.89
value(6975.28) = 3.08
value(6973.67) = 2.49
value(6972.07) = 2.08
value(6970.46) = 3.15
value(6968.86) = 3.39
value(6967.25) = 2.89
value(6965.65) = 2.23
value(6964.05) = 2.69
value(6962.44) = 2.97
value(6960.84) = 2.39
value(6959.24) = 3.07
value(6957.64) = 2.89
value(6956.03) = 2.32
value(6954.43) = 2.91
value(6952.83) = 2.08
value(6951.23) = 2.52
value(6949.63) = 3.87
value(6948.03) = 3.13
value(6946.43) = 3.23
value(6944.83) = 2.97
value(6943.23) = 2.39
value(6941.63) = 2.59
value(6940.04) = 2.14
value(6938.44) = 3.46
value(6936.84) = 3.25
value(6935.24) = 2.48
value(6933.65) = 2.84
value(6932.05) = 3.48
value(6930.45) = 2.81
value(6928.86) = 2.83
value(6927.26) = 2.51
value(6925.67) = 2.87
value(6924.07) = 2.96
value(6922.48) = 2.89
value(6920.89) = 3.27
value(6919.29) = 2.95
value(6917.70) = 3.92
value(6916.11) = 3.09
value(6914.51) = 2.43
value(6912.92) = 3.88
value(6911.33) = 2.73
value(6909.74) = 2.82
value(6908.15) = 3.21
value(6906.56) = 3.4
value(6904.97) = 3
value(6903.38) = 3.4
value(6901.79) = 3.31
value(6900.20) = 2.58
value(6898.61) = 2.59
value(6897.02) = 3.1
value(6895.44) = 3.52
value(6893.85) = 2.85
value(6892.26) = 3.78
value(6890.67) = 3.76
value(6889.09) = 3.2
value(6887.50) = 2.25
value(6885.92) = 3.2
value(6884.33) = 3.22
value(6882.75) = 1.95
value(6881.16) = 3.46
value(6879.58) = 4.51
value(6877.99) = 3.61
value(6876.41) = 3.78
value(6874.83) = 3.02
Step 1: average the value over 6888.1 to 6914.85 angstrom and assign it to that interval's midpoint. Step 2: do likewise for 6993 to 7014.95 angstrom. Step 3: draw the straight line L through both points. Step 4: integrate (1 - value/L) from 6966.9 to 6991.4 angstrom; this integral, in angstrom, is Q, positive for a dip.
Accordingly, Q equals 1.3 angstrom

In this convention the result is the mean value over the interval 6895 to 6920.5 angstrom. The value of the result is 3.12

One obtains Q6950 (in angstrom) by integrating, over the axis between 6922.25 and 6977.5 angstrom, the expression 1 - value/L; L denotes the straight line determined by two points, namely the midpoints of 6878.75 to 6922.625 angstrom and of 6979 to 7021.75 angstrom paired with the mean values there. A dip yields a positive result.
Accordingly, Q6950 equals 3.3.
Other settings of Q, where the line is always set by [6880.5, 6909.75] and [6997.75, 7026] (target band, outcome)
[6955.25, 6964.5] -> 0.8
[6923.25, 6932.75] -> 0.4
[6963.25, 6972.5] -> 0.6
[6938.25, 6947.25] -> 0.8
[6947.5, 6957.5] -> 0.6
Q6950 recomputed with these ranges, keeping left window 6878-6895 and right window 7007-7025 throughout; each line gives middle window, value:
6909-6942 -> 2.32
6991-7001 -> 1.41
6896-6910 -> 0.69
